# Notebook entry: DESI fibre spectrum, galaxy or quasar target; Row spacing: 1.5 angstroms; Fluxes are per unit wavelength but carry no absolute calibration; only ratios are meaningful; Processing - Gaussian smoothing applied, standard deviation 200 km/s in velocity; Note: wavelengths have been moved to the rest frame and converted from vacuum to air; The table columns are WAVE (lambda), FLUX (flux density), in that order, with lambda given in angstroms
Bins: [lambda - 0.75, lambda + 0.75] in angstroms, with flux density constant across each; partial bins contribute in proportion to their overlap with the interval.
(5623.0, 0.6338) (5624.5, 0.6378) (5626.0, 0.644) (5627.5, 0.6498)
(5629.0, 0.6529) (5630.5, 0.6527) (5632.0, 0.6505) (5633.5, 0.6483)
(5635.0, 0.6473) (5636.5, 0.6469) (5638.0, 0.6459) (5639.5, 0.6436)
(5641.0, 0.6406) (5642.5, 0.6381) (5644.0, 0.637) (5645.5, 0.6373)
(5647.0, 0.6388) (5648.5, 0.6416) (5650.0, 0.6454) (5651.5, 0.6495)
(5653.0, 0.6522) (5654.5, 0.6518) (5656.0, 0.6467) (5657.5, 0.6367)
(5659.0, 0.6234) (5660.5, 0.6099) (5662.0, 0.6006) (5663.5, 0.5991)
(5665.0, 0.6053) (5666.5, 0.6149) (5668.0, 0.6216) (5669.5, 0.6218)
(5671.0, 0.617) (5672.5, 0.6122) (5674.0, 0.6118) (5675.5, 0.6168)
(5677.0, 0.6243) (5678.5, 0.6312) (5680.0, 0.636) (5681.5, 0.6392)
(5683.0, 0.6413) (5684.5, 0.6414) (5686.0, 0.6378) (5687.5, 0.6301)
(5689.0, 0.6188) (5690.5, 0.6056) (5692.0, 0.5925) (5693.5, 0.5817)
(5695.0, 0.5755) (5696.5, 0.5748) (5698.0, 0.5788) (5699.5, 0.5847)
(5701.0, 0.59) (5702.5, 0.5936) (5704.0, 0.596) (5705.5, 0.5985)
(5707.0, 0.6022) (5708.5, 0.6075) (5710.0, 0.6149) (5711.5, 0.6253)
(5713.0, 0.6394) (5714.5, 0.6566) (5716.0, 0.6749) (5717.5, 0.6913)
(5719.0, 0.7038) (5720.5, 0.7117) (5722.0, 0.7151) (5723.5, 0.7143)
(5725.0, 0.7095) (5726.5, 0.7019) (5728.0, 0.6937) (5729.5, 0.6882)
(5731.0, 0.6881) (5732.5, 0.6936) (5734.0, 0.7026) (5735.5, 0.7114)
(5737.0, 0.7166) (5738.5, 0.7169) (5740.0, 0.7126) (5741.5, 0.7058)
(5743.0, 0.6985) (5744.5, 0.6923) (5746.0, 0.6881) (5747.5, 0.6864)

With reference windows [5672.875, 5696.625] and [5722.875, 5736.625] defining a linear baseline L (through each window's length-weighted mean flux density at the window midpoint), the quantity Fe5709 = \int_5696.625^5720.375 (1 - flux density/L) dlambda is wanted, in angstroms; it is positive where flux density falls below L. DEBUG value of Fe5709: 1.3 angstroms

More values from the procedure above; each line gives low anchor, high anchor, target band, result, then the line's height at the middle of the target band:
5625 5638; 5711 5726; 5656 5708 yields 4.6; 0.67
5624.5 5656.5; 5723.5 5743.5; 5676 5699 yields 2.1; 0.675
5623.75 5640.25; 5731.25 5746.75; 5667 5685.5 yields 1.2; 0.67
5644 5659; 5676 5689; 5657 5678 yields 0.8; 0.638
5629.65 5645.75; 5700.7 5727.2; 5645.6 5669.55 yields 0.7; 0.647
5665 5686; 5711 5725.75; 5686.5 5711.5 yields 2.3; 0.658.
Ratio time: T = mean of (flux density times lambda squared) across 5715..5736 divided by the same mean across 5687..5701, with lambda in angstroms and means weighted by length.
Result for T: 1.19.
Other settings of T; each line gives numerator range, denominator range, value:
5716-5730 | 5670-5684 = 1.14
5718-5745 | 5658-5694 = 1.16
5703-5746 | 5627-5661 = 1.08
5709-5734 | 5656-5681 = 1.12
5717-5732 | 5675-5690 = 1.13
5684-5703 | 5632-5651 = 0.95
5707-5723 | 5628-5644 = 1.05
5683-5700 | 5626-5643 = 0.95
